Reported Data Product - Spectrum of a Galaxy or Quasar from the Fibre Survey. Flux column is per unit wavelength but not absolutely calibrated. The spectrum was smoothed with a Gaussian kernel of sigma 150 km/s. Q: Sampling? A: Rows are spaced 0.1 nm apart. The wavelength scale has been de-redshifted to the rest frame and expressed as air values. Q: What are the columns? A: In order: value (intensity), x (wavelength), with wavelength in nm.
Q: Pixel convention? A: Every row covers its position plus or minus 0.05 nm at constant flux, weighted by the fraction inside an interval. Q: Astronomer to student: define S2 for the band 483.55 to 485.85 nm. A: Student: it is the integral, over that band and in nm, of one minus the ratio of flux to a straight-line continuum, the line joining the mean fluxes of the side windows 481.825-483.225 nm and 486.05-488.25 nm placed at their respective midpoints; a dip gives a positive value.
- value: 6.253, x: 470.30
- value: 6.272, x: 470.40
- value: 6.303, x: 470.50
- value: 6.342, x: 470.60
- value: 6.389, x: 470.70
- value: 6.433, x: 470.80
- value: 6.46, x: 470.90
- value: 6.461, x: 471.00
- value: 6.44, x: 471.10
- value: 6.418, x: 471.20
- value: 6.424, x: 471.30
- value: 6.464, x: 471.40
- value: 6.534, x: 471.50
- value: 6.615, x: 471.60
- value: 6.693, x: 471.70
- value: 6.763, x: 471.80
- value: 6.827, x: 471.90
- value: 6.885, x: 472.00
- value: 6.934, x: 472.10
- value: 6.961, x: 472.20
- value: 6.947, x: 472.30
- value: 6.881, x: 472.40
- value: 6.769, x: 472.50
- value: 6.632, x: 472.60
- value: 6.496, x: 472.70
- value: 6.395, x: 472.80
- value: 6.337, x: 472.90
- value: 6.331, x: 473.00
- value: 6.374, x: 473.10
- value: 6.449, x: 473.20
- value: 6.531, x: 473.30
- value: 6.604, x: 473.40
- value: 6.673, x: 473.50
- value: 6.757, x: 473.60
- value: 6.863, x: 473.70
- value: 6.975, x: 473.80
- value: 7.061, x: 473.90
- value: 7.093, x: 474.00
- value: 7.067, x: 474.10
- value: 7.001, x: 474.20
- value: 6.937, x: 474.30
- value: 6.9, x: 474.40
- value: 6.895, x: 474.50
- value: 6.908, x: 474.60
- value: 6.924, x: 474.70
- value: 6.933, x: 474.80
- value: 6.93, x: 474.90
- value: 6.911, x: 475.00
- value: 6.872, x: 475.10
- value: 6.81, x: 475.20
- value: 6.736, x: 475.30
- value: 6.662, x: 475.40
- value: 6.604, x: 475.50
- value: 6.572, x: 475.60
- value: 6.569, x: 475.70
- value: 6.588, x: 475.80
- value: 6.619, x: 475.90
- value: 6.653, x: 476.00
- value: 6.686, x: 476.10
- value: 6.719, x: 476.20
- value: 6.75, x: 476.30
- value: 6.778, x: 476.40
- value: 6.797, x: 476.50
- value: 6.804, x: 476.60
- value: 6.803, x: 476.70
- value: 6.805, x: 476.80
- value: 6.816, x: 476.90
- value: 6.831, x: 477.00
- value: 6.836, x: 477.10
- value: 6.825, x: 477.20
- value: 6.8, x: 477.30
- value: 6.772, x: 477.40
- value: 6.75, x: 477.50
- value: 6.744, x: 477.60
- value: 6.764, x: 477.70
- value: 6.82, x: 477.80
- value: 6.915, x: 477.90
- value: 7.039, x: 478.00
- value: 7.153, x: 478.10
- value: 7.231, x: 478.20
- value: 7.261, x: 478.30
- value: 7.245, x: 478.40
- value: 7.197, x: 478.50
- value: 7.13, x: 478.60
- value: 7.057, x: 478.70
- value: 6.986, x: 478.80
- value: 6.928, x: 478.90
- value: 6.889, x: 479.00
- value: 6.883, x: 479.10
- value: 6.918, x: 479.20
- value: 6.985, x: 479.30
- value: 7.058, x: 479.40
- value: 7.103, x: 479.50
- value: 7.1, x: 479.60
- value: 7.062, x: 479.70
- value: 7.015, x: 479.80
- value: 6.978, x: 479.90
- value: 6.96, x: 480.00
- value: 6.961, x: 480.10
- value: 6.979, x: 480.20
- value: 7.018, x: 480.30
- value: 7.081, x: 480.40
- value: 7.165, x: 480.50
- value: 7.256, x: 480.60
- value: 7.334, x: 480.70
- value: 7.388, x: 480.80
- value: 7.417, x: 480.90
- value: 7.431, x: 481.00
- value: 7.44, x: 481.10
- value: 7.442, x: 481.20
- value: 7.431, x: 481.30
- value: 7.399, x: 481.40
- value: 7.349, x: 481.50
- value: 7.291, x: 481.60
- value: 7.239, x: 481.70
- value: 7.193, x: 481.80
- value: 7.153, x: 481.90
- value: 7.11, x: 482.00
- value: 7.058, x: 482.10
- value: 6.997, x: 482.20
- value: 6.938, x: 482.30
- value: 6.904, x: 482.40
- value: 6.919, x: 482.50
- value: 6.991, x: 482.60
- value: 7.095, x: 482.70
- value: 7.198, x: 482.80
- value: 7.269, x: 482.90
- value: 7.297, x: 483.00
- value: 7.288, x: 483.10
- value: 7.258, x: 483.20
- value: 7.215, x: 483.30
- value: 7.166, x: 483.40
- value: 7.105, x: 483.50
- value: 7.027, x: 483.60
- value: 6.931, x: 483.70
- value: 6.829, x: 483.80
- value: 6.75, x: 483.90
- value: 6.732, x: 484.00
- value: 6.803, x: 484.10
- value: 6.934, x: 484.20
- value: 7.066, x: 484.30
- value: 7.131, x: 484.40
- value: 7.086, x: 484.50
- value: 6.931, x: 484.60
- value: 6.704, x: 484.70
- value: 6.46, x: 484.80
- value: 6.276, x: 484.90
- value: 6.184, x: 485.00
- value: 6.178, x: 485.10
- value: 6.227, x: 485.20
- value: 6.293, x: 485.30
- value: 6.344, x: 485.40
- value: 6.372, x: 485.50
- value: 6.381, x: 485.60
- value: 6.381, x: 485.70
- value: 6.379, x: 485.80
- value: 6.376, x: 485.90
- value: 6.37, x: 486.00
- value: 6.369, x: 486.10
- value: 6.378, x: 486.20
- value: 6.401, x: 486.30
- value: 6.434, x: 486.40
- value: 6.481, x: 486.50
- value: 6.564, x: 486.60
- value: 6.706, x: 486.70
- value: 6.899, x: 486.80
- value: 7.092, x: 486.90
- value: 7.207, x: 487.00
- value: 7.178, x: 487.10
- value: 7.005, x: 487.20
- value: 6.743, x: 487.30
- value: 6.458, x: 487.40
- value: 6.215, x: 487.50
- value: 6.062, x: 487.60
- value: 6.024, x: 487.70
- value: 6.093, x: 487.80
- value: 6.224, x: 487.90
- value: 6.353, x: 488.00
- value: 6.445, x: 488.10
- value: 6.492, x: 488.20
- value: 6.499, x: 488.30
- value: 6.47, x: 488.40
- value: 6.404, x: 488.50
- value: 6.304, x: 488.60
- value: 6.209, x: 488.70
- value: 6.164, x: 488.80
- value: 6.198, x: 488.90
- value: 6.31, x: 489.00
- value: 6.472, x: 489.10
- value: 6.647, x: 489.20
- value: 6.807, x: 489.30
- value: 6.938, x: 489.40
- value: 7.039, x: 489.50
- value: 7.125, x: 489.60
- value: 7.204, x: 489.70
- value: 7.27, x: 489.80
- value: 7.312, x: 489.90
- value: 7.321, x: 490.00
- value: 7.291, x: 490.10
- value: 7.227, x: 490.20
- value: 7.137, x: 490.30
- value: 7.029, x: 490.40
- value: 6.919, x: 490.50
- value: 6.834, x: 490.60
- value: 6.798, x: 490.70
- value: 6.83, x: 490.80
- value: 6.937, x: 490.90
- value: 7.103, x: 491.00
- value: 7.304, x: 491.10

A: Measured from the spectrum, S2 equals 0.07 nm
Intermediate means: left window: 7.1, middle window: 6.63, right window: 6.54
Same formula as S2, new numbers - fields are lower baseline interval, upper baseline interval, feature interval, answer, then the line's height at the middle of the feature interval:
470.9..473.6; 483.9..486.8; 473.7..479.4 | -0.25 nm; 6.59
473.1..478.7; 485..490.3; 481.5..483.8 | -0.15 nm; 6.69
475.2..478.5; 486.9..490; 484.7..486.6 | 0.09 nm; 6.66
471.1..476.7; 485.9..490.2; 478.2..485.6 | -0.37 nm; 6.67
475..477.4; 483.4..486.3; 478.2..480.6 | -0.13 nm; 6.69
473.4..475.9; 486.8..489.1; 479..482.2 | -0.23 nm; 6.67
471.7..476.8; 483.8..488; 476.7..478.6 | -0.07 nm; 6.7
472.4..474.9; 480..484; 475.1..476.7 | 0.04 nm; 6.86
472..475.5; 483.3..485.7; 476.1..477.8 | -0.01 nm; 6.75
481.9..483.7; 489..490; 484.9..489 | 0.34 nm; 7.02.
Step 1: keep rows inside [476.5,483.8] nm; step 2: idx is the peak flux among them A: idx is 7.442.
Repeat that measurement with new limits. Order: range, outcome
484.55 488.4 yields 7.207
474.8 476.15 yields 6.933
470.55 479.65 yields 7.261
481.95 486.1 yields 7.297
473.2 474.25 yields 7.093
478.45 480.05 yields 7.197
